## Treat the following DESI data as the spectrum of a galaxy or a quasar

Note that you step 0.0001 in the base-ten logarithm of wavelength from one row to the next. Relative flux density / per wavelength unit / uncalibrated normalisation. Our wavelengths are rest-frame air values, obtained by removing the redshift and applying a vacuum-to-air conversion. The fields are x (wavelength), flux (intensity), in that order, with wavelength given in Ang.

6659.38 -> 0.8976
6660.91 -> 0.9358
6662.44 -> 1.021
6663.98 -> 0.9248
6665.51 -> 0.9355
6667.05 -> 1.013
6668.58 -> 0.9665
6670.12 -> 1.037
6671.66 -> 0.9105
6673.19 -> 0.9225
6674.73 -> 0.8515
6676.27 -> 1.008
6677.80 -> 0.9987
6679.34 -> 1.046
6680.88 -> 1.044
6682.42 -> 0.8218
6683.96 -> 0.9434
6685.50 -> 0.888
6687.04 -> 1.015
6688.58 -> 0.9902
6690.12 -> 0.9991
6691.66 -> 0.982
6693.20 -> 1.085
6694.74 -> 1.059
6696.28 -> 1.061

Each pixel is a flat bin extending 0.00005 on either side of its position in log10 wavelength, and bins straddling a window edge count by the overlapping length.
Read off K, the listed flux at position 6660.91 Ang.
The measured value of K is 0.9358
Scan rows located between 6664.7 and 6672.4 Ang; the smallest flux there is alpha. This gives 0.9105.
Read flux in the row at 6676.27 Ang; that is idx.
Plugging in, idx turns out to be 1.008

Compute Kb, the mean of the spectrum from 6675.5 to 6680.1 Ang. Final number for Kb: 1.02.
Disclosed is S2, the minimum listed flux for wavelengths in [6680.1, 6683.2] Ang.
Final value 0.8218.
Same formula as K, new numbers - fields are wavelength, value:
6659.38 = 0.8976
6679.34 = 1.046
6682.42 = 0.8218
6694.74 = 1.059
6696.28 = 1.061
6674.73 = 0.8515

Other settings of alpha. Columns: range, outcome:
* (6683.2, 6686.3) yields 0.888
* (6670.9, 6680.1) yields 0.8515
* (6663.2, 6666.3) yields 0.9248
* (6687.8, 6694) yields 0.982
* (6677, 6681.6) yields 0.9987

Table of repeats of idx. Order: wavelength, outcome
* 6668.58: 0.9665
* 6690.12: 0.9991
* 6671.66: 0.9105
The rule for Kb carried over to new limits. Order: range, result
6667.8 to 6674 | 0.959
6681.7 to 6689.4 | 0.933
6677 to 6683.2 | 0.978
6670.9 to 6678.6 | 0.939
